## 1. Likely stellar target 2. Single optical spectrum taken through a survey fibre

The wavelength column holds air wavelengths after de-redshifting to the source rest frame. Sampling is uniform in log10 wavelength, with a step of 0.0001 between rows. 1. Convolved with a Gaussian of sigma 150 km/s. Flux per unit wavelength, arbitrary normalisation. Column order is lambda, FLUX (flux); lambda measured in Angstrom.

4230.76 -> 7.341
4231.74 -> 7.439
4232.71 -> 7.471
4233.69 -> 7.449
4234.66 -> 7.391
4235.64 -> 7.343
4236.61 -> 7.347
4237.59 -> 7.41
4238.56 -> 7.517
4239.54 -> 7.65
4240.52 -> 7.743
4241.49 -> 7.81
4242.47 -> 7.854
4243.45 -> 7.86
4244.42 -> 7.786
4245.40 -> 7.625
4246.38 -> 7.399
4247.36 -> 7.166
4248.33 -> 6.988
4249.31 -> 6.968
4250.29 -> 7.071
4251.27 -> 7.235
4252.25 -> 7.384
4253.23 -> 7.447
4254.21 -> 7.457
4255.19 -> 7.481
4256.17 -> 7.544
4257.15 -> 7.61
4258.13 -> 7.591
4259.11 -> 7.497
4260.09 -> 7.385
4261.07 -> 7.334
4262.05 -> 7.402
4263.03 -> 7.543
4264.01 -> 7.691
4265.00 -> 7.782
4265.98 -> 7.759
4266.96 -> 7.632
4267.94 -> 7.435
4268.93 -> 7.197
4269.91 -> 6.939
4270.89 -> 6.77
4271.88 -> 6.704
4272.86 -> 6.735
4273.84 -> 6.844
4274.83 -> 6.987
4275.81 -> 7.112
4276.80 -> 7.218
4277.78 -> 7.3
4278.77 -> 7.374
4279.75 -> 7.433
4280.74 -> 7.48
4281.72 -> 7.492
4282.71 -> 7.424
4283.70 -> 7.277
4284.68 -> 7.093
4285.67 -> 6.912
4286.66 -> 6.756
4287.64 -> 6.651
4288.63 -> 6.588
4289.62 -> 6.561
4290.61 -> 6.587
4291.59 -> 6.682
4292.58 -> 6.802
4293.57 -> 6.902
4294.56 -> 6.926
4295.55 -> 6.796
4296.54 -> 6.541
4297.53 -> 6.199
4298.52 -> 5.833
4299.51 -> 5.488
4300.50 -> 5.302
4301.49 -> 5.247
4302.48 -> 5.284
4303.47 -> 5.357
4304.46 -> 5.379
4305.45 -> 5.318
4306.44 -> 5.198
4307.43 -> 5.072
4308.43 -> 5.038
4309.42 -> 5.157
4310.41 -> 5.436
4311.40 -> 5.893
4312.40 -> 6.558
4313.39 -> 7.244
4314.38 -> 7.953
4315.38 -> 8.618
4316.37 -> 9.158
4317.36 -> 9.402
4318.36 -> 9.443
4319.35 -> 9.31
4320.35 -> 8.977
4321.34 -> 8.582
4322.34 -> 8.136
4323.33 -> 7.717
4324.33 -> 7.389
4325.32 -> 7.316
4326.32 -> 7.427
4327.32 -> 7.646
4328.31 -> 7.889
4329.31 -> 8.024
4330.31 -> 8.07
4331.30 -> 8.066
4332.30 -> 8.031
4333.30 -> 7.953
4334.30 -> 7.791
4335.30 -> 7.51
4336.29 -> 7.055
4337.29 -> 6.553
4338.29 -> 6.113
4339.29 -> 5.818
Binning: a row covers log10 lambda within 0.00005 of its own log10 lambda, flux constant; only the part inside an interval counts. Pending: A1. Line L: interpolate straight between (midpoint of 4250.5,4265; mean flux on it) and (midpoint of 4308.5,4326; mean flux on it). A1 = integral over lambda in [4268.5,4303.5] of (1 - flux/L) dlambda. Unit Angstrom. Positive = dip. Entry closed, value 4.1 Angstrom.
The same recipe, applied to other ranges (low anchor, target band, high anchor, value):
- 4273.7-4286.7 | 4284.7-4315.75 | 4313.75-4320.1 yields 7.3 Angstrom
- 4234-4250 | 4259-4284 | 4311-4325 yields 1.5 Angstrom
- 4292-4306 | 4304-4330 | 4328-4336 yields -0.9 Angstrom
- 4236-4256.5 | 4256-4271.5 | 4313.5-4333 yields 0.4 Angstrom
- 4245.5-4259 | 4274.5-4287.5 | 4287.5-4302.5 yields -1.1 Angstrom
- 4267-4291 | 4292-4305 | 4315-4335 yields 2.6 Angstrom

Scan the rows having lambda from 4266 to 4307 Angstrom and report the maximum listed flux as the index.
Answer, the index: 7.632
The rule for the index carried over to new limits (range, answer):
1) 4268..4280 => 7.433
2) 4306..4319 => 9.443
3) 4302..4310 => 5.379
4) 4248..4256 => 7.481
